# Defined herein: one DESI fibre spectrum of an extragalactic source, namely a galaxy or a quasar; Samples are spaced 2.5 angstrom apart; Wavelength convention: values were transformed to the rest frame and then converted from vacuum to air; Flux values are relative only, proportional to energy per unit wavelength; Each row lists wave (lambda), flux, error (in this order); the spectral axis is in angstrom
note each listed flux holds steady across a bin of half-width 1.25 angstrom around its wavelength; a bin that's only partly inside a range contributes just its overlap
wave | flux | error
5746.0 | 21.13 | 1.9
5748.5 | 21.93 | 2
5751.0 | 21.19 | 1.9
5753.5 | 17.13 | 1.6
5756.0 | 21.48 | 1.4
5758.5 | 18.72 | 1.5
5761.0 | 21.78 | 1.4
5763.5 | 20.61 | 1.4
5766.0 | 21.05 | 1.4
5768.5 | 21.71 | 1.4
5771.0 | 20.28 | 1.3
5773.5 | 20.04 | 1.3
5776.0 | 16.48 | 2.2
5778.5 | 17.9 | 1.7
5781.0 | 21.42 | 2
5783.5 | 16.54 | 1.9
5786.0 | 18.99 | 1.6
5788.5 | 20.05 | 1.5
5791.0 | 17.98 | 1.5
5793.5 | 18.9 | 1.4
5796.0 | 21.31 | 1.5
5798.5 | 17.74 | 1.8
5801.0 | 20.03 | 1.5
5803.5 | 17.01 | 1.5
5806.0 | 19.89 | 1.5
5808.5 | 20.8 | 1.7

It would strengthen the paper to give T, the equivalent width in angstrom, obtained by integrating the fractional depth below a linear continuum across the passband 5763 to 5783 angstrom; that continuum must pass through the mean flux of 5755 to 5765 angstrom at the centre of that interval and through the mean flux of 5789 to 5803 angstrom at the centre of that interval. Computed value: 0.3 angstrom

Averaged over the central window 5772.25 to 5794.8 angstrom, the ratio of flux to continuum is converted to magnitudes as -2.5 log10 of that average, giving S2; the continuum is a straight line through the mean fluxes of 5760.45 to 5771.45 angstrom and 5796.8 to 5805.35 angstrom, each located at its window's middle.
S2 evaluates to 0.06 mag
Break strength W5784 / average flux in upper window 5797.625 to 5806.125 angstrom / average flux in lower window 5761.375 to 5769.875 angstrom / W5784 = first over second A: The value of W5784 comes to 0.9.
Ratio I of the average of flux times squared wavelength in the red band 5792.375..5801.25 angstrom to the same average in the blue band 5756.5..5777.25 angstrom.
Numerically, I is 1.0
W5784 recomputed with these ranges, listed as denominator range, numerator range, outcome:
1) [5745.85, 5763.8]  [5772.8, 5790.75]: 0.91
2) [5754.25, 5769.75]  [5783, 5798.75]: 0.91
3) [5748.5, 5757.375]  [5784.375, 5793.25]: 0.94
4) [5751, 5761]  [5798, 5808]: 0.96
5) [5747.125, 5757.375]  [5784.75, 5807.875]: 0.94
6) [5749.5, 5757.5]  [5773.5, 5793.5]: 0.93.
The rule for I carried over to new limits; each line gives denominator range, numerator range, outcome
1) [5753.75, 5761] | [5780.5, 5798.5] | 0.97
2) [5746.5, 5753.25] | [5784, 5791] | 0.92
